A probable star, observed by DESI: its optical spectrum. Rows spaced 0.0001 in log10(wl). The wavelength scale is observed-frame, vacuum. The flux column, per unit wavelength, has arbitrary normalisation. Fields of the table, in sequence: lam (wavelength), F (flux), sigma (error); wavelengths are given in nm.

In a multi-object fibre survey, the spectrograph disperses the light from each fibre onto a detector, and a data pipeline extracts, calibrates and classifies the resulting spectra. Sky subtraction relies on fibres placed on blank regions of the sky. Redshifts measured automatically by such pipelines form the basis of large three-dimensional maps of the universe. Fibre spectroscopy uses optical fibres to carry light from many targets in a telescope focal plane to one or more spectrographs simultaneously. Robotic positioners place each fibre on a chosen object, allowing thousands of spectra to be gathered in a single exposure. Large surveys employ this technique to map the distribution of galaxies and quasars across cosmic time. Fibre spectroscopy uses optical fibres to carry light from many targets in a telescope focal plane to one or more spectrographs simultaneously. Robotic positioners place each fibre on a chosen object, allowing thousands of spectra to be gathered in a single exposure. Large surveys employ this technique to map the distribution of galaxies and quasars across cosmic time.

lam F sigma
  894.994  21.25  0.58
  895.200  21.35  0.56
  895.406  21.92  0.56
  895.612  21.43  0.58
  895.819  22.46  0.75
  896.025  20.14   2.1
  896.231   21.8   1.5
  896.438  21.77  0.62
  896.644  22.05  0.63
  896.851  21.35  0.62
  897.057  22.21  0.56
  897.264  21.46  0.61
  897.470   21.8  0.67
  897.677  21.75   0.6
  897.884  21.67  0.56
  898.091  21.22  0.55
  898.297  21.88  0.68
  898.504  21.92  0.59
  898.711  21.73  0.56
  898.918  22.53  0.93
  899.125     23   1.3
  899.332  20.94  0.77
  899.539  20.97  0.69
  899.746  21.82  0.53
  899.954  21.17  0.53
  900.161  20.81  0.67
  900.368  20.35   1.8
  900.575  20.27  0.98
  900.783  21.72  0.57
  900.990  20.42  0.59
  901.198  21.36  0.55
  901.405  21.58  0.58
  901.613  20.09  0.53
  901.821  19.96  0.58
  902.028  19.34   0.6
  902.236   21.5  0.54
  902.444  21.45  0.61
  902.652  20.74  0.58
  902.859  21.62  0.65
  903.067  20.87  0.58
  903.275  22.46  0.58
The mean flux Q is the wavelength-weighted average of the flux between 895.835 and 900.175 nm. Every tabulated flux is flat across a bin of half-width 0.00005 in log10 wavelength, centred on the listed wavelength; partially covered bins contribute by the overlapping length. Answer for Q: 21.7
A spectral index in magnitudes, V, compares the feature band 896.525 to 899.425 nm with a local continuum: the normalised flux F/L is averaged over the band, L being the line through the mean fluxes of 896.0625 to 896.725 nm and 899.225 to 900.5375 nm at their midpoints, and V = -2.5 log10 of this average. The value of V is -0.02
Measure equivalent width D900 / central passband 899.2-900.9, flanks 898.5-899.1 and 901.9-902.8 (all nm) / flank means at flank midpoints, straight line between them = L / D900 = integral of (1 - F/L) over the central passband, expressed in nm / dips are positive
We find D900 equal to 0.053 nm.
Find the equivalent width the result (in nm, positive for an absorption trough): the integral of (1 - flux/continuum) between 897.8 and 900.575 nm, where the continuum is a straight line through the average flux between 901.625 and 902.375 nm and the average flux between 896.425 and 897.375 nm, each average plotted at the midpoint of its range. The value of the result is -0.05 nm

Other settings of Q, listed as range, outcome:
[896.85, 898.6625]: 21.7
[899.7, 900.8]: 20.9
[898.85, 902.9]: 21.1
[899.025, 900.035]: 21.6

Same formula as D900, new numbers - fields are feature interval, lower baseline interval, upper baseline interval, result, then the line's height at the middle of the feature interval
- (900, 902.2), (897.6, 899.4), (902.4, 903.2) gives 0.09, 21.5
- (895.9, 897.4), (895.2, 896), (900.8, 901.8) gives 0.00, 21.5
